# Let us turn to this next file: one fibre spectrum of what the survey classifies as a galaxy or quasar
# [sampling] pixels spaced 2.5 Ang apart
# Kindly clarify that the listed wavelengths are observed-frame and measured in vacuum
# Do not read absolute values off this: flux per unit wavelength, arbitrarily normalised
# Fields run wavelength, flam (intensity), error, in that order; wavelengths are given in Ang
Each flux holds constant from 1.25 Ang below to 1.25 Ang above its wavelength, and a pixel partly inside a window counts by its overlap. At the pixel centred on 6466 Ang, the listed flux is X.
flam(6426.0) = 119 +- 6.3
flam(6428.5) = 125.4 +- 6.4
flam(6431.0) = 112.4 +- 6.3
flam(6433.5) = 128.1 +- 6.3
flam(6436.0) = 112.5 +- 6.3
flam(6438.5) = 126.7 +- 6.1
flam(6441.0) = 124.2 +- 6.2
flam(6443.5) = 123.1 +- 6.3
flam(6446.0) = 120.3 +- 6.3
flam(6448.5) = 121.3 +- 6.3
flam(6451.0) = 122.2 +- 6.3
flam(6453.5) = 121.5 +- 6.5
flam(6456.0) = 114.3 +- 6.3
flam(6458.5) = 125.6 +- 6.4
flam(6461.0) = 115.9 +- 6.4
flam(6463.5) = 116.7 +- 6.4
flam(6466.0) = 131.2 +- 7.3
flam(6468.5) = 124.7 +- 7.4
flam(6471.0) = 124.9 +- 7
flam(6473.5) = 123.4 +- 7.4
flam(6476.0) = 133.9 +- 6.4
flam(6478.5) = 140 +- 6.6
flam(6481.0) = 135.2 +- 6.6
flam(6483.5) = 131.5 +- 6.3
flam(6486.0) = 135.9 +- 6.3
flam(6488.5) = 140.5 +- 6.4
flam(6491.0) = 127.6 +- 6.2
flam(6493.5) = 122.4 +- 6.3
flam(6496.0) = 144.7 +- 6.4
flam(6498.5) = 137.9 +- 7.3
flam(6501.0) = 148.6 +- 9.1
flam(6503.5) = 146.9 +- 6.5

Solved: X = 131.2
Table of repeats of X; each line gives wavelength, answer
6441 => 124.2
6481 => 135.2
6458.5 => 125.6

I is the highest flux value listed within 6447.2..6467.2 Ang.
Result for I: 131.2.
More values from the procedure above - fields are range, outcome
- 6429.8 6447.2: 128.1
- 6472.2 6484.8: 140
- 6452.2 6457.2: 121.5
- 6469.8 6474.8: 124.9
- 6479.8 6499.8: 144.7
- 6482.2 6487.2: 135.9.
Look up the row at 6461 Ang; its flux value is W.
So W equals 115.9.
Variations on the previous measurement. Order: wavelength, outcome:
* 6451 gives 122.2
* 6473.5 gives 123.4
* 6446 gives 120.3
